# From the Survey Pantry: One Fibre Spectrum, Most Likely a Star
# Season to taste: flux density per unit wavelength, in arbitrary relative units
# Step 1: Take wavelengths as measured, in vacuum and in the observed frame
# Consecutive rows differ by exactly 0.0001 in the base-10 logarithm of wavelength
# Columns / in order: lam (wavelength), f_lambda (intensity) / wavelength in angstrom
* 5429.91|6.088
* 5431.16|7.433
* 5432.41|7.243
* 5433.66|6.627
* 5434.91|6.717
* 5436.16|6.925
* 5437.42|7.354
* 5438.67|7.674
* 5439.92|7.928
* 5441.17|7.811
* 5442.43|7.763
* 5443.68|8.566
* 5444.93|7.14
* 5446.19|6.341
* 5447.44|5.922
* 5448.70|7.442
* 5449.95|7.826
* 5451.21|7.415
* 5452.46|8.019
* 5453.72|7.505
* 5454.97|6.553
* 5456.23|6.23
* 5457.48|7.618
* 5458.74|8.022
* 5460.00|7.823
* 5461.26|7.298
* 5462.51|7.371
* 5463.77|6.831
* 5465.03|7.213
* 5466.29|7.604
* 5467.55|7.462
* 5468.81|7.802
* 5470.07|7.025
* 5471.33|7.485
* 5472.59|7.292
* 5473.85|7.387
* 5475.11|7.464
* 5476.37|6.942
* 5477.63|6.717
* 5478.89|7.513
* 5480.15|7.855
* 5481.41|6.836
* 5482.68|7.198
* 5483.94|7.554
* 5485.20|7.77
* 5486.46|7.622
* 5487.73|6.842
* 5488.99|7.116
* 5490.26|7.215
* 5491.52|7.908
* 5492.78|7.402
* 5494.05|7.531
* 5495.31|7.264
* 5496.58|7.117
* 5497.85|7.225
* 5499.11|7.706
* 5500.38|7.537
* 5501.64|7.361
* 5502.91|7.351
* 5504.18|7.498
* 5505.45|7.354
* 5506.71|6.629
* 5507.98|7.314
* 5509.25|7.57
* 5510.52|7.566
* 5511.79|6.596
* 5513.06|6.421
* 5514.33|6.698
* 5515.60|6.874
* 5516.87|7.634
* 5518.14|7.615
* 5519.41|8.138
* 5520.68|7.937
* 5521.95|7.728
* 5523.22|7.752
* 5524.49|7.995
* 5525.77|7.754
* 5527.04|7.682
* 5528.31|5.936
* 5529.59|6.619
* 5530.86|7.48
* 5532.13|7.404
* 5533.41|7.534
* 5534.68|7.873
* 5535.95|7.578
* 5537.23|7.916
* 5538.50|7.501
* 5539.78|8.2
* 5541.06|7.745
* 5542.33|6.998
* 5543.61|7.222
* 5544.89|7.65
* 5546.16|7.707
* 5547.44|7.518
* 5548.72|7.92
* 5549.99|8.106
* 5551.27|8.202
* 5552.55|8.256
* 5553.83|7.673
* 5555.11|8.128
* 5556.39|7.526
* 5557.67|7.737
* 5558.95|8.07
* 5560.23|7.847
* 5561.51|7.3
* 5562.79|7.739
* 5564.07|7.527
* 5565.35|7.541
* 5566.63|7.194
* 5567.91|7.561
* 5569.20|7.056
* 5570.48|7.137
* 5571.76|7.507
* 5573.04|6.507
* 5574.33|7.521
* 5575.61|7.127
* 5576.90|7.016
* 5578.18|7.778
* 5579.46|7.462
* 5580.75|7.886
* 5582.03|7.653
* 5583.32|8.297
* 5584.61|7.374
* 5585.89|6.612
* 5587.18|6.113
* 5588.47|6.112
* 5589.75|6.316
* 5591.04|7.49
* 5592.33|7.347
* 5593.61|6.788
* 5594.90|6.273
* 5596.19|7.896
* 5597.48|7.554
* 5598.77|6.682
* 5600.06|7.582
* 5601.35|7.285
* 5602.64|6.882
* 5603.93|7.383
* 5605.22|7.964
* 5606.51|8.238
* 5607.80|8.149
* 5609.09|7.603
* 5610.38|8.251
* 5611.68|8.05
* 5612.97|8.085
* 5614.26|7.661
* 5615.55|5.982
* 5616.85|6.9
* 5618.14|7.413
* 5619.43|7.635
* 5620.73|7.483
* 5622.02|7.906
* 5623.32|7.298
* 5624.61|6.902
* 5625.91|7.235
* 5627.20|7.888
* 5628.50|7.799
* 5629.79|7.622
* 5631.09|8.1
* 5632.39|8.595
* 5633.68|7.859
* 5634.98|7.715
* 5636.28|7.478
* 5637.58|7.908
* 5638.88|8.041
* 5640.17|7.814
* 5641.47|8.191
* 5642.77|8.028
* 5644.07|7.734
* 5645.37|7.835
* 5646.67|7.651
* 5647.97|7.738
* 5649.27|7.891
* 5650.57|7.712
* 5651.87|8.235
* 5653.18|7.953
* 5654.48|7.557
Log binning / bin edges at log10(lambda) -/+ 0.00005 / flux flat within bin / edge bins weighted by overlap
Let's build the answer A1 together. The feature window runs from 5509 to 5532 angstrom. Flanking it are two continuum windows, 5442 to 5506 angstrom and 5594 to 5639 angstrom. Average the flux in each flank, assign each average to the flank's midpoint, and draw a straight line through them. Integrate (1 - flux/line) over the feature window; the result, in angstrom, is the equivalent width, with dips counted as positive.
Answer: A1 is 0.3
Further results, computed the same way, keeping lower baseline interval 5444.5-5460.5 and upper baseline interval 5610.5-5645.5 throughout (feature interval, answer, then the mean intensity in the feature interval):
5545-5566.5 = -0.8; 7.78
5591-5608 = 0.5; 7.37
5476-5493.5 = -0.1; 7.33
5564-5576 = 0.4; 7.26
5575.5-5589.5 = 0.7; 7.2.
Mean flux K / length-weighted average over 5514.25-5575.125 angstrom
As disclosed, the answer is 7.56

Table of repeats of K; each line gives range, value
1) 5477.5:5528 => 7.38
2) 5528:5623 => 7.45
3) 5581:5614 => 7.37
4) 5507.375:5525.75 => 7.43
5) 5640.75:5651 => 7.85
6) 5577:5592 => 7.19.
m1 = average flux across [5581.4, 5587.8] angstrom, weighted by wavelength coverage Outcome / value 7.21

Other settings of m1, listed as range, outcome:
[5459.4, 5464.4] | 7.33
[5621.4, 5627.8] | 7.44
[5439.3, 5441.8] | 7.87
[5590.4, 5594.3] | 7.2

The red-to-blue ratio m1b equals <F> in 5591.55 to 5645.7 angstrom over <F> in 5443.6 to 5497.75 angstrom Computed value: 1.04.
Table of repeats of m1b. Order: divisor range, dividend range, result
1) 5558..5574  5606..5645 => 1.04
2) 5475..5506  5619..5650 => 1.06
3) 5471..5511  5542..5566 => 1.05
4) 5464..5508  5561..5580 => 1.00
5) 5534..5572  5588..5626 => 0.96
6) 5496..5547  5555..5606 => 0.99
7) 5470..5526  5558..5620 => 1.00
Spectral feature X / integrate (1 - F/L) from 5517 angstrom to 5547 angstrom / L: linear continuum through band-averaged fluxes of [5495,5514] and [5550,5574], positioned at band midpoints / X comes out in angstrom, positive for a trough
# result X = -0.7 angstrom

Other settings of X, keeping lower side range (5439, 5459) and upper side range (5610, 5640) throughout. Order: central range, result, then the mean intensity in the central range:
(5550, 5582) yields -0.1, 7.57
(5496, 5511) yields 0.2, 7.35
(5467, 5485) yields 0.2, 7.34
